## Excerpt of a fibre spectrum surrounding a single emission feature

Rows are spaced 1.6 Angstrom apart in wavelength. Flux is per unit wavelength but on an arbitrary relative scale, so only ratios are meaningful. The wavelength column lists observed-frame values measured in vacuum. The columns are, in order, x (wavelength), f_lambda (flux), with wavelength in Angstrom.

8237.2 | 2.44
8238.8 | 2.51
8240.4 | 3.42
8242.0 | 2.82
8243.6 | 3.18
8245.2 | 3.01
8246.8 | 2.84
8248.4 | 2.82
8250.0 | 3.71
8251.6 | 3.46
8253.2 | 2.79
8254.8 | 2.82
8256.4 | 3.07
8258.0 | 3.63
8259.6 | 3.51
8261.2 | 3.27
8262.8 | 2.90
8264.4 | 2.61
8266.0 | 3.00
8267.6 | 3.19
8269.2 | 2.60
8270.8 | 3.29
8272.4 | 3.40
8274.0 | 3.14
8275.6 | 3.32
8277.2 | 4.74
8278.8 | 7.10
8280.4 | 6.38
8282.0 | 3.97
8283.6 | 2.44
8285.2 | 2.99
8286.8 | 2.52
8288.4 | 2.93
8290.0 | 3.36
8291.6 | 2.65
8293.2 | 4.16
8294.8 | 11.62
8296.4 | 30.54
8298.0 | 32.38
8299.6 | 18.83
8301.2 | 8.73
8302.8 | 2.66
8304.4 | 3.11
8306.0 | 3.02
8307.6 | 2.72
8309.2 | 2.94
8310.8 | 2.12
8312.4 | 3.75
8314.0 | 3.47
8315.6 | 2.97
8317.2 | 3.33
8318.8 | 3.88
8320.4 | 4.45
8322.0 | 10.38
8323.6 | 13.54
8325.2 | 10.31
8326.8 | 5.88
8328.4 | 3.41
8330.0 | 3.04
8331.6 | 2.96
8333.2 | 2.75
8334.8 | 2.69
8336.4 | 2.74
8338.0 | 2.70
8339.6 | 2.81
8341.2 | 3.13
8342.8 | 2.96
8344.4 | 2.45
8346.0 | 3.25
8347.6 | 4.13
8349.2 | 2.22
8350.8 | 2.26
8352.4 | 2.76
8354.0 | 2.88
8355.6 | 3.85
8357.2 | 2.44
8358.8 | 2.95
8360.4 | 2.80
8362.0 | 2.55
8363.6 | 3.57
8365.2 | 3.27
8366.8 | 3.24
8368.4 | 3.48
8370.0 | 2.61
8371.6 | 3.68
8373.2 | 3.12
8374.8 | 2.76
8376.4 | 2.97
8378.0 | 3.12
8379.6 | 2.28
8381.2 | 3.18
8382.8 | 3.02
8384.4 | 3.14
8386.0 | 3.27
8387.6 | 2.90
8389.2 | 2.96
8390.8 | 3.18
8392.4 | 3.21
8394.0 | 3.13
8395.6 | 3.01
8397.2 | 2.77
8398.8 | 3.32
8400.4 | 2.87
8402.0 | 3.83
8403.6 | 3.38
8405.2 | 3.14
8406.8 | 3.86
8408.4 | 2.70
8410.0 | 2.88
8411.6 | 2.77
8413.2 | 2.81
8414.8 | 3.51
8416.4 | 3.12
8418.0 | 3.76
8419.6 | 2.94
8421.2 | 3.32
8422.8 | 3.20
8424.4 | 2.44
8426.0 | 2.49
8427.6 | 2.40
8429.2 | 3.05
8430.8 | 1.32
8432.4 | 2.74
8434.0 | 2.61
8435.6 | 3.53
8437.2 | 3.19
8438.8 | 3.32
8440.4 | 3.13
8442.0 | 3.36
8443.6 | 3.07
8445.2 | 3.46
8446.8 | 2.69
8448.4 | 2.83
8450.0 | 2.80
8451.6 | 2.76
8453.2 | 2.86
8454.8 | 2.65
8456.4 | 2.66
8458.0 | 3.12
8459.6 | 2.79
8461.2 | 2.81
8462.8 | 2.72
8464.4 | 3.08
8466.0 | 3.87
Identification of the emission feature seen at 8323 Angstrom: [N II]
